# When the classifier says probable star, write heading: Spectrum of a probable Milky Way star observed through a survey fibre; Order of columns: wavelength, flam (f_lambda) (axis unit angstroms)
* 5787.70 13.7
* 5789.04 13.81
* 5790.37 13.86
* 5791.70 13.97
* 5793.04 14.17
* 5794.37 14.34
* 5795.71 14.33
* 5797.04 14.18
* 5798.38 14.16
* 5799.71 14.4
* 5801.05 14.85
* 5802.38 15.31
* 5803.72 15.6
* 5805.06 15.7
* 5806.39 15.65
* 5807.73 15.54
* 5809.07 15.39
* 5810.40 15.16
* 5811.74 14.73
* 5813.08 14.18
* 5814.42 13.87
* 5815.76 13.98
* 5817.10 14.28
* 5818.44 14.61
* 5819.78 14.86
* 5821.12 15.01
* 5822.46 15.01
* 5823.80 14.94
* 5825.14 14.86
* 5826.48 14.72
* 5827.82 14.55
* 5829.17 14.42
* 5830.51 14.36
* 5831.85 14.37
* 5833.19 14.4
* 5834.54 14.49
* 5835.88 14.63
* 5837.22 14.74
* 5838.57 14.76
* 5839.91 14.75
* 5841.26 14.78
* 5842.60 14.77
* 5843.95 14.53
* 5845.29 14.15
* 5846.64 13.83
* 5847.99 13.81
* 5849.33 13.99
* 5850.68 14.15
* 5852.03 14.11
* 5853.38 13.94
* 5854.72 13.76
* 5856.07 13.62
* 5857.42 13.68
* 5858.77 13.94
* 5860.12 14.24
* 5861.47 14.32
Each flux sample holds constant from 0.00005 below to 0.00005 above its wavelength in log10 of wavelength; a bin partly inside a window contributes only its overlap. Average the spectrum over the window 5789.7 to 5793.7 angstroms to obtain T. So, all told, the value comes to 14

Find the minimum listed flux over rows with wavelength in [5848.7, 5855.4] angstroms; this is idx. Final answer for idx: 13.76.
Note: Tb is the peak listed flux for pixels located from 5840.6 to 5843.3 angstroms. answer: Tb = 14.78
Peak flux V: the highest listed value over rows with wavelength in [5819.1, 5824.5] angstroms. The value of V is 15.01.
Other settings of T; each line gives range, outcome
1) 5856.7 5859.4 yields 13.8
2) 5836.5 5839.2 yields 14.7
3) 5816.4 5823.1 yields 14.7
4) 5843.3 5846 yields 14.3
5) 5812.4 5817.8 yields 14.1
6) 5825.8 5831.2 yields 14.5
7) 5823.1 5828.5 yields 14.8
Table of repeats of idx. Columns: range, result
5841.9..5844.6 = 14.53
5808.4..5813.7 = 14.18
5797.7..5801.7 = 14.16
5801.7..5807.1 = 15.31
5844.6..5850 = 13.81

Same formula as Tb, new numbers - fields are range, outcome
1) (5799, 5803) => 15.31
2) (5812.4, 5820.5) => 14.86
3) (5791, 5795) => 14.34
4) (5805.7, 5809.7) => 15.65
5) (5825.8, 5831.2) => 14.72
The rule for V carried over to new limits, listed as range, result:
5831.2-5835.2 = 14.49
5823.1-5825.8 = 14.94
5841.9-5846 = 14.77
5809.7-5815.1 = 15.16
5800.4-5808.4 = 15.7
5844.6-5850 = 14.15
